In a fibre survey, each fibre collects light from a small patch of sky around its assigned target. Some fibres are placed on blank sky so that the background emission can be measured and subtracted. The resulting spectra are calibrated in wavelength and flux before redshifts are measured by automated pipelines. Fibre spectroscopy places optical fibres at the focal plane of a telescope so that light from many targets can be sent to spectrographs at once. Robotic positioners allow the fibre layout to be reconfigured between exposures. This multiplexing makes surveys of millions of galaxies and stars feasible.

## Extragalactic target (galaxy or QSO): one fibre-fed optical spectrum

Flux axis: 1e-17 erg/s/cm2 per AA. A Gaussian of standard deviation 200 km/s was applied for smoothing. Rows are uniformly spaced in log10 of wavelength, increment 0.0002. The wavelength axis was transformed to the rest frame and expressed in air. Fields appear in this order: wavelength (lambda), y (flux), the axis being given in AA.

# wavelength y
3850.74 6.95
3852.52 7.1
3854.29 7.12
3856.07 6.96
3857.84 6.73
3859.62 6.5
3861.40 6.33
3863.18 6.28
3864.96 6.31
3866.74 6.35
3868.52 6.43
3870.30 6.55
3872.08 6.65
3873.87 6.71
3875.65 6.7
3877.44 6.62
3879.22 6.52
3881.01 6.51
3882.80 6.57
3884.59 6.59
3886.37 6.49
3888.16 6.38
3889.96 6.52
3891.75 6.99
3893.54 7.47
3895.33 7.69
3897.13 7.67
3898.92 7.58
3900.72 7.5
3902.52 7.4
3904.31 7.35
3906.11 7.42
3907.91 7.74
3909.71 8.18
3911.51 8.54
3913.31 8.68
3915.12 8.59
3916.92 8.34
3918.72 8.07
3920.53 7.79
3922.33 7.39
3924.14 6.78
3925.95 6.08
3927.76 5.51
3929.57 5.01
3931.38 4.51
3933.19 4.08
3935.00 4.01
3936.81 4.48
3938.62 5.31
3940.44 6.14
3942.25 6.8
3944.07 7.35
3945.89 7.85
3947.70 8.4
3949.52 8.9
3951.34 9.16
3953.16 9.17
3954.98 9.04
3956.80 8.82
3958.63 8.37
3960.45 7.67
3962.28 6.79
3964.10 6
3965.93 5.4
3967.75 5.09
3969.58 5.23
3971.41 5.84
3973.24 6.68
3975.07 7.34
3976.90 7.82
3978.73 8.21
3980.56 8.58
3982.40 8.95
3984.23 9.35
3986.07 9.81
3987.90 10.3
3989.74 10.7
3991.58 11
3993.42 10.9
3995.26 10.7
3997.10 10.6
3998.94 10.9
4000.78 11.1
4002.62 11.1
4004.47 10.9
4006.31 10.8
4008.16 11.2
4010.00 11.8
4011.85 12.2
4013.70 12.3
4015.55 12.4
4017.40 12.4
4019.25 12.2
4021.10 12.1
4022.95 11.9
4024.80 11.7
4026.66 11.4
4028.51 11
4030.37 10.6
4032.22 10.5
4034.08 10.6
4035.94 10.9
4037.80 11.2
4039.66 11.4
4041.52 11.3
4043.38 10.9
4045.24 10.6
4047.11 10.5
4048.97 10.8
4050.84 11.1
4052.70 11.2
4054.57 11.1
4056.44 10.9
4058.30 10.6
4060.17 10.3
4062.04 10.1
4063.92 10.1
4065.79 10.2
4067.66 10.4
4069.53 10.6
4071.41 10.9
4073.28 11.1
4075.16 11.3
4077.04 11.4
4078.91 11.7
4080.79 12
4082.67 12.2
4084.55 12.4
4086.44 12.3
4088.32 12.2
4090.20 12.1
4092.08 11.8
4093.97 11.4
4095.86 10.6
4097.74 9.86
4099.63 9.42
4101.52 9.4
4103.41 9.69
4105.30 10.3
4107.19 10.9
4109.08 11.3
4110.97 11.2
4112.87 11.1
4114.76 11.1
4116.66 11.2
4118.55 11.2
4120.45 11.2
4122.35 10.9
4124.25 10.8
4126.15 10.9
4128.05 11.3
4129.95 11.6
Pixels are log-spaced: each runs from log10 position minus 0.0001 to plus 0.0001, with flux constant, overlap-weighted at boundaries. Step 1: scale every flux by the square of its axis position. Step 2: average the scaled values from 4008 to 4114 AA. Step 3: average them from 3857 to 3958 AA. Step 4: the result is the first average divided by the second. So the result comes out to 1.7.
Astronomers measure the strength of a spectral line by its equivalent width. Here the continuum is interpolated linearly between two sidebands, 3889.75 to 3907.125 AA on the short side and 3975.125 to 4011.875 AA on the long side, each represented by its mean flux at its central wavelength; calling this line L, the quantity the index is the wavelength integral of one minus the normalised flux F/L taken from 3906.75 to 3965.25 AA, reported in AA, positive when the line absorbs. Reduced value 9.1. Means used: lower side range 7.4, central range 7.17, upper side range 10.2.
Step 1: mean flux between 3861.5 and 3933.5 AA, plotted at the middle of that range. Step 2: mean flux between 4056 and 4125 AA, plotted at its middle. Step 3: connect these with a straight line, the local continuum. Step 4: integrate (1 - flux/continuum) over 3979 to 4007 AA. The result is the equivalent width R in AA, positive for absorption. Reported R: -4.3 AA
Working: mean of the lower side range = 6.93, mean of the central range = 10.3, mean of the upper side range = 11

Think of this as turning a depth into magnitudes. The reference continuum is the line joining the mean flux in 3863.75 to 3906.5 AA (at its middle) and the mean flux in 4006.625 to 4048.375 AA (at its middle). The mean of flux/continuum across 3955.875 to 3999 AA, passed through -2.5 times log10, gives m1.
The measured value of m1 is 0.18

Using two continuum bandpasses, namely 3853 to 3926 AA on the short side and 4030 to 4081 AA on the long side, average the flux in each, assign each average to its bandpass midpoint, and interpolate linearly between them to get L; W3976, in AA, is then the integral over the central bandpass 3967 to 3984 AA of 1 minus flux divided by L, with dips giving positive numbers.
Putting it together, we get 3.5 AA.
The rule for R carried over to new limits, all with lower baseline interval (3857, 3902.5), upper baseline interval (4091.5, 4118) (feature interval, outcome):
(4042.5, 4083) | -3.93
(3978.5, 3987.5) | -0.60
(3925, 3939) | 5.11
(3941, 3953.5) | -0.31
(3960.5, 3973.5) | 3.66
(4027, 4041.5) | -2.30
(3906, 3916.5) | -1.37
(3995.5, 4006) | -2.43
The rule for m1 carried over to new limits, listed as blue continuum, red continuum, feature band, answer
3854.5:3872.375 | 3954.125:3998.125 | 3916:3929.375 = 0.06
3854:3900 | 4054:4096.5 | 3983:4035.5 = -0.15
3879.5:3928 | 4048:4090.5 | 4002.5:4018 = -0.19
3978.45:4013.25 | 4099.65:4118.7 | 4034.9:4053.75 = -0.04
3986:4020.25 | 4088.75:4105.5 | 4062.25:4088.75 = -0.06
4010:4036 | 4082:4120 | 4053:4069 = 0.09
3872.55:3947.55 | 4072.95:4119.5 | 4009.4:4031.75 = -0.25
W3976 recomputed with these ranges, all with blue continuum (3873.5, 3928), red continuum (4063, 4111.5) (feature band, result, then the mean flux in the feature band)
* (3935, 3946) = 2.8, 6.02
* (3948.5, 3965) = 0.3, 8.21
